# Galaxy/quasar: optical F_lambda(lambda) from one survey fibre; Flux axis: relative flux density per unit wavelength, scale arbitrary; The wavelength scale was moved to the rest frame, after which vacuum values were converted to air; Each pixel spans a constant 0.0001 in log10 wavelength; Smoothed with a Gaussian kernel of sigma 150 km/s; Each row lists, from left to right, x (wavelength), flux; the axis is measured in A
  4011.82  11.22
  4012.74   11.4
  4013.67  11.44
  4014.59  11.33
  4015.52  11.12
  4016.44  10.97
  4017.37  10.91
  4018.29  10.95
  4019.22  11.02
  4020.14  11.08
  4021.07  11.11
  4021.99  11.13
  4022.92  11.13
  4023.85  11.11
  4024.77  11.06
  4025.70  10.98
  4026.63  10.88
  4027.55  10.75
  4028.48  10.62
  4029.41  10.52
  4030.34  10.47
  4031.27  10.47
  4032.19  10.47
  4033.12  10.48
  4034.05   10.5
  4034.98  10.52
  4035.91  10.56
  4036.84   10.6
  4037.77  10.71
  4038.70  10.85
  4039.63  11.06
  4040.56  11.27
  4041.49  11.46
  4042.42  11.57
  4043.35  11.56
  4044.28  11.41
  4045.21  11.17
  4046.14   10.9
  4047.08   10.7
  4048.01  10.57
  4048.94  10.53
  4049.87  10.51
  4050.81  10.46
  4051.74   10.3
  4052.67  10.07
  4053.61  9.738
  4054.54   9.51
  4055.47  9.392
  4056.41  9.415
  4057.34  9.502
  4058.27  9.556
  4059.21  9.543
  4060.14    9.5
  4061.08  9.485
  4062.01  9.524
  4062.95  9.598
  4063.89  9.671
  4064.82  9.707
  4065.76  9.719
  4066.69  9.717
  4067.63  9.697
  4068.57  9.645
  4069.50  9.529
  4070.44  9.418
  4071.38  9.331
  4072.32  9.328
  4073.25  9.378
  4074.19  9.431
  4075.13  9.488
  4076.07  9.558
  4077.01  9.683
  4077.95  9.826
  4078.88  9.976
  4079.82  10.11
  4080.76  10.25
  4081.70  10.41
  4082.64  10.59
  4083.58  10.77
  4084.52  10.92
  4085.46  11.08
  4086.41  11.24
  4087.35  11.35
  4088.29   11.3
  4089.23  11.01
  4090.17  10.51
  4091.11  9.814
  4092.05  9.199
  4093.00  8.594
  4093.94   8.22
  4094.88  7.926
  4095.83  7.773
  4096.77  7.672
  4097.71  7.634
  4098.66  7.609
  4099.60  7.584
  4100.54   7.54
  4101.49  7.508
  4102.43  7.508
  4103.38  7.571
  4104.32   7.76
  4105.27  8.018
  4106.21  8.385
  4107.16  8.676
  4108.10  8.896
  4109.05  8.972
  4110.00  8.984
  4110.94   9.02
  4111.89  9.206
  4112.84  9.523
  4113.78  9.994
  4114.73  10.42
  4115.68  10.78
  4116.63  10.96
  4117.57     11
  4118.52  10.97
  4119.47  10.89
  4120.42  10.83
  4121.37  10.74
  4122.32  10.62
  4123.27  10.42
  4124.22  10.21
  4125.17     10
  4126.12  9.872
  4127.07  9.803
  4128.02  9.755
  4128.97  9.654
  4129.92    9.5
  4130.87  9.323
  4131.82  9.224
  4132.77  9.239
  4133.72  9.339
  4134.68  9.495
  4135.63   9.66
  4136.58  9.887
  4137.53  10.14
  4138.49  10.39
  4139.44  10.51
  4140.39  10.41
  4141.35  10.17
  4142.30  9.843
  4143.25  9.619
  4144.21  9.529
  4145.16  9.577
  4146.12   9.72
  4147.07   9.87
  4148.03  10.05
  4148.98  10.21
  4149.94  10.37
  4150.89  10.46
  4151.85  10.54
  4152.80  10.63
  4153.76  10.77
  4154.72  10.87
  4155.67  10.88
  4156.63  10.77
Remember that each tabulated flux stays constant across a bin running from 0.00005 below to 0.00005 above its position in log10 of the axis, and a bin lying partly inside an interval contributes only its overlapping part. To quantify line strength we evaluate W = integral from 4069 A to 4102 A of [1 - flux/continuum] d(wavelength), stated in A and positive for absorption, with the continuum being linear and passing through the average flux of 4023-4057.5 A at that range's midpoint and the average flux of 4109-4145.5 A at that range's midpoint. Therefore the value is 2.6 A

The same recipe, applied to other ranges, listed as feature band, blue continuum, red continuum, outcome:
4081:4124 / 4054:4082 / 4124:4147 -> 0.99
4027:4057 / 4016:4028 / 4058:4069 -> -0.76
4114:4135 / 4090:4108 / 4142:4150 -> -2.52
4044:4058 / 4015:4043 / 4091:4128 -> 0.22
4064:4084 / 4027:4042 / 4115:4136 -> 1.27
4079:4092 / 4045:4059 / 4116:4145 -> -0.71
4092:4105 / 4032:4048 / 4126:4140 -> 3.00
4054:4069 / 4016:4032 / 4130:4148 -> 1.35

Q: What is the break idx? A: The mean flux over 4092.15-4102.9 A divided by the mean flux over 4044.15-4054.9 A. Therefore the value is 0.75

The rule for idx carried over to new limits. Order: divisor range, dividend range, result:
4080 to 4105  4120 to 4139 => 1.08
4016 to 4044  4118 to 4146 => 0.92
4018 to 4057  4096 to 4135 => 0.87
